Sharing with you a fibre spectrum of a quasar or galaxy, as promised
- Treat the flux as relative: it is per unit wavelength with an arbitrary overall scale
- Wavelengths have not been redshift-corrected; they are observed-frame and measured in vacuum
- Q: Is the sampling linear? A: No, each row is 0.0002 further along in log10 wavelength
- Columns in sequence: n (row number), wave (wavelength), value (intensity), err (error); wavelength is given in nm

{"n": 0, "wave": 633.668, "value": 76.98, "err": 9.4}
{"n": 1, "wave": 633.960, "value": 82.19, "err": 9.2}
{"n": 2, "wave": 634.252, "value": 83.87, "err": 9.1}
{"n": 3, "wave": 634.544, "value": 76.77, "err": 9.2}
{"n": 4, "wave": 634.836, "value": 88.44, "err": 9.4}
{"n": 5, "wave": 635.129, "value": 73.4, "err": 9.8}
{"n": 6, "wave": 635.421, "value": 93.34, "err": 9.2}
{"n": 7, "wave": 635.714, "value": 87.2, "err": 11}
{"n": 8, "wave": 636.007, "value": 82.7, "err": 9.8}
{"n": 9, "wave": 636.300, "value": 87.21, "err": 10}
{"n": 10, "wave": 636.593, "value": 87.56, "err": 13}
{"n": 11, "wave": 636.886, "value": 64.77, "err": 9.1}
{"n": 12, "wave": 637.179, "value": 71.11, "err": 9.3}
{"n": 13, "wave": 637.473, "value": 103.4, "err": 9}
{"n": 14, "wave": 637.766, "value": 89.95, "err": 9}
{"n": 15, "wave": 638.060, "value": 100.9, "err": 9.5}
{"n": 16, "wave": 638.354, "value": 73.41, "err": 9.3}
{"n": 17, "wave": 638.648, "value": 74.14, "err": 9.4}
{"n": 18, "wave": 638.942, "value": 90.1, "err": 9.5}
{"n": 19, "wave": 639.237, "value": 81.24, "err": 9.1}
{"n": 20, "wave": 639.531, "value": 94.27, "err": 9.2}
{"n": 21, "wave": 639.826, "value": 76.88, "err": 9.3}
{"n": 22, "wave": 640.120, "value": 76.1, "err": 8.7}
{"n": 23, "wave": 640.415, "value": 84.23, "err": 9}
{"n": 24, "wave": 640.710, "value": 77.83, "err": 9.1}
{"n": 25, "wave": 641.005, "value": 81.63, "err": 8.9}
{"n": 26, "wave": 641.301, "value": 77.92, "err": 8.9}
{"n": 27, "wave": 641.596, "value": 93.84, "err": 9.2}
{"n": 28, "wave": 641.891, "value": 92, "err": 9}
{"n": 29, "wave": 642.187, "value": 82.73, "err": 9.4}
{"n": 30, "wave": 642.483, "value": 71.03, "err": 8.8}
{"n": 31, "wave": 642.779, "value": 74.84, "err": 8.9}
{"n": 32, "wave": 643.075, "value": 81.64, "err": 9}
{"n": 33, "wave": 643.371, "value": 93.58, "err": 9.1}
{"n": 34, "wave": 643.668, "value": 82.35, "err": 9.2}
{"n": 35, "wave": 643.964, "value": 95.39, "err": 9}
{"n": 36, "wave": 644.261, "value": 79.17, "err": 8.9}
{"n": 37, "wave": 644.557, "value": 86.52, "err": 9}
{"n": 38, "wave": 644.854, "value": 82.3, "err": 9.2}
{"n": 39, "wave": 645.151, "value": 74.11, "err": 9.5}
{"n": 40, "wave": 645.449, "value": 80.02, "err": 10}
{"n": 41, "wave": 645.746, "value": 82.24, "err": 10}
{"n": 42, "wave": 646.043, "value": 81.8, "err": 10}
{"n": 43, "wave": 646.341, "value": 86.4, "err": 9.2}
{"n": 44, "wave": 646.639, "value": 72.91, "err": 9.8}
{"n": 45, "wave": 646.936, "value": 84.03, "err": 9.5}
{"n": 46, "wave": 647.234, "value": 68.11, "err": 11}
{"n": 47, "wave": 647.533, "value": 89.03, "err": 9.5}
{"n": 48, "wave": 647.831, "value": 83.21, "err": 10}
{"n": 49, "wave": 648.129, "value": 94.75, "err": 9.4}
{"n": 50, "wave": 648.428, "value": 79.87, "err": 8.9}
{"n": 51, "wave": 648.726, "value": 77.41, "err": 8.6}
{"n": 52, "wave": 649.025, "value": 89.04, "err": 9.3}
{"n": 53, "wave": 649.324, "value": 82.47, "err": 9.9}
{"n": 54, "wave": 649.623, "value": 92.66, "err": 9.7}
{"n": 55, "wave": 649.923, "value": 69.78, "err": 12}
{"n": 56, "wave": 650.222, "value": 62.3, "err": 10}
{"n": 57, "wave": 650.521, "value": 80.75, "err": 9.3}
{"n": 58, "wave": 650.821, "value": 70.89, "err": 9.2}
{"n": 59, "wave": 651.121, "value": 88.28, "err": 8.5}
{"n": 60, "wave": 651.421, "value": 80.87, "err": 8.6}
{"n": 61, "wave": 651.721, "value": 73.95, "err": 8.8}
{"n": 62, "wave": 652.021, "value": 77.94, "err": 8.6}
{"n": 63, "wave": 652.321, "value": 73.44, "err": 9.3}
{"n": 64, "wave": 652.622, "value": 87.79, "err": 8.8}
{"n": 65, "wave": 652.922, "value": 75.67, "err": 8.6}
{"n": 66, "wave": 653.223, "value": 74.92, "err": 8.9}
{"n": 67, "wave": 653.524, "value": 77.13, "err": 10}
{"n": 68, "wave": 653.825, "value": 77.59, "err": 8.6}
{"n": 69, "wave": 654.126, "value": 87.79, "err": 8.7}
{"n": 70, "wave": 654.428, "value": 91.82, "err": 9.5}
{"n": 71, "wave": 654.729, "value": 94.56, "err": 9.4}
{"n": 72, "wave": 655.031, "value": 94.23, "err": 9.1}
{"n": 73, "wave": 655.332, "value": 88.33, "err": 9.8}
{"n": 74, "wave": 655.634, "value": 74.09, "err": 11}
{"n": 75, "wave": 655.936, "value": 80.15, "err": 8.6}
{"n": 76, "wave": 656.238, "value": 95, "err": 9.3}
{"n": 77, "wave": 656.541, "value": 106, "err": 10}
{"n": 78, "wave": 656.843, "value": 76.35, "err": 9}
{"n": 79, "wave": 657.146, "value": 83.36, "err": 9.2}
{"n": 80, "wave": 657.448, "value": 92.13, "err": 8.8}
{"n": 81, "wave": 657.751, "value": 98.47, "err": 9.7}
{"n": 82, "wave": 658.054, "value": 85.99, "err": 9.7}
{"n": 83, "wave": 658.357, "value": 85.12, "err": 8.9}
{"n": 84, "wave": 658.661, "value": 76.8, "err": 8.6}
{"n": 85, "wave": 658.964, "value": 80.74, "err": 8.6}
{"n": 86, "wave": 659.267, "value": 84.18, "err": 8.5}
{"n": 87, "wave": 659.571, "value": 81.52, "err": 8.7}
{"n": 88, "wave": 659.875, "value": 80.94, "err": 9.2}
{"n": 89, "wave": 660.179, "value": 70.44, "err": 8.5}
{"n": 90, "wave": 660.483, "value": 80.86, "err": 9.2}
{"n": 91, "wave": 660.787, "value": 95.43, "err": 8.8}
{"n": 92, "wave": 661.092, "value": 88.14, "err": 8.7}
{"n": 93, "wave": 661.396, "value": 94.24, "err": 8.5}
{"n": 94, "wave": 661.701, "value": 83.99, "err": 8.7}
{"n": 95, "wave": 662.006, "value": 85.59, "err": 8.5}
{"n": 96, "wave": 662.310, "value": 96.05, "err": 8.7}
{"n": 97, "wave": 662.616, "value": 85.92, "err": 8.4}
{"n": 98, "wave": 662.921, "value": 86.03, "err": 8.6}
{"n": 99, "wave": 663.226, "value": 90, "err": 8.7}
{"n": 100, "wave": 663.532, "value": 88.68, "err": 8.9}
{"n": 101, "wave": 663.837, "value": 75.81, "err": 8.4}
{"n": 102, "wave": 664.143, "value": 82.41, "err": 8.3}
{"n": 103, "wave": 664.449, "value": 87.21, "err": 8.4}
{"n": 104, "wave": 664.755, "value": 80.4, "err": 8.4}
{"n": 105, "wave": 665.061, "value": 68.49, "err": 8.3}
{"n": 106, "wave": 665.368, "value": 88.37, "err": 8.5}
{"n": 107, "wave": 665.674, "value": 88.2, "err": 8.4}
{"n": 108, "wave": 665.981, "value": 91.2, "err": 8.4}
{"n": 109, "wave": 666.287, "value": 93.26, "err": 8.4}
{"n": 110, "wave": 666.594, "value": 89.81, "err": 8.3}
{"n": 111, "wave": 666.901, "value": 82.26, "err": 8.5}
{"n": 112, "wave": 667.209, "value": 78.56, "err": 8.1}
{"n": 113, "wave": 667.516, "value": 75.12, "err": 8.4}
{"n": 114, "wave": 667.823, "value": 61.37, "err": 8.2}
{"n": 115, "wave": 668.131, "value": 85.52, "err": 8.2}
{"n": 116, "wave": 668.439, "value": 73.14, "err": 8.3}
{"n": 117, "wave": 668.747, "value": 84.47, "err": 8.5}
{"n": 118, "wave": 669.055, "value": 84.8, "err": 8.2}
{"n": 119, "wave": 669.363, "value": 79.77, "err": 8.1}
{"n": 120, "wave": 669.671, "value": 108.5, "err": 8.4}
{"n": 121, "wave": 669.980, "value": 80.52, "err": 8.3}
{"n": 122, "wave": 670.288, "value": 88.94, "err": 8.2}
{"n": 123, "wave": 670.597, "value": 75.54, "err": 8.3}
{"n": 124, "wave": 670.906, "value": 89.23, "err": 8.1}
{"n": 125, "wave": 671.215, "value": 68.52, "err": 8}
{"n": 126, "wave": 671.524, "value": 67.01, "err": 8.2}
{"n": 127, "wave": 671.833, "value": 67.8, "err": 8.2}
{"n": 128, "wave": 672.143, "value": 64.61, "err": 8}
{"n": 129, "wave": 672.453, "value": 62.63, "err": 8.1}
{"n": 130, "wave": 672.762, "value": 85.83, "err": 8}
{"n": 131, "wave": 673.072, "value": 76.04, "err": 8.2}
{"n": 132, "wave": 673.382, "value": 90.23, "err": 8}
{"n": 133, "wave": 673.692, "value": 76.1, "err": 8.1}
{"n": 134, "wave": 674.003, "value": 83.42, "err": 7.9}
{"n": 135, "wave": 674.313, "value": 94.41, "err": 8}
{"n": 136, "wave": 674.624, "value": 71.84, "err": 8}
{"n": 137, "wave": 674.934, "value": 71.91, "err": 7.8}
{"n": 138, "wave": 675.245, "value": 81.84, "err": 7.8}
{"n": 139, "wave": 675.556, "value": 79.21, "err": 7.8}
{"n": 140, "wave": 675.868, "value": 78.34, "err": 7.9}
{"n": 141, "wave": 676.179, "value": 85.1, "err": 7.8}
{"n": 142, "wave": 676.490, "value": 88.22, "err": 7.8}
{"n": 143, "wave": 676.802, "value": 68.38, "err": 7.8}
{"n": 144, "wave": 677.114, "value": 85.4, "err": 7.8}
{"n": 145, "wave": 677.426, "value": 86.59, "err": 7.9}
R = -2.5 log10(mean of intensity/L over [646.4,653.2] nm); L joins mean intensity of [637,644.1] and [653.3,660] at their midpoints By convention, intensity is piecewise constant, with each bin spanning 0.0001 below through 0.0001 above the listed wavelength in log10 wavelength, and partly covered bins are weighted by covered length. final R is 0.070 mag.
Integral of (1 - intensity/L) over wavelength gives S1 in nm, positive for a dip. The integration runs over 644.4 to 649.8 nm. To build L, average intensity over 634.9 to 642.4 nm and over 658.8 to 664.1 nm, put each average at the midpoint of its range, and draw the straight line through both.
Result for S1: 0.11 nm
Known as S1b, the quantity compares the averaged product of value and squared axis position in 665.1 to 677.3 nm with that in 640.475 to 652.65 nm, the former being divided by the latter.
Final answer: 1.1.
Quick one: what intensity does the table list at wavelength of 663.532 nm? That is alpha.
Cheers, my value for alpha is 88.68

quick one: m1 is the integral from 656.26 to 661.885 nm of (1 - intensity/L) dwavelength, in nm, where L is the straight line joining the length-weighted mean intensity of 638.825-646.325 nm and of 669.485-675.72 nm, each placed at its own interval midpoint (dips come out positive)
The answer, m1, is -0.356 nm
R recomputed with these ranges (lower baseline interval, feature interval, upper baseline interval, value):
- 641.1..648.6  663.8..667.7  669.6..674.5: -0.04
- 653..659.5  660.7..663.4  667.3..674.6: -0.08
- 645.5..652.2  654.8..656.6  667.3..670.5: -0.10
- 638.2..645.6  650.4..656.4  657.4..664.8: 0.02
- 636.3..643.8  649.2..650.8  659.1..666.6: 0.10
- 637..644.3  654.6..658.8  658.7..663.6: -0.03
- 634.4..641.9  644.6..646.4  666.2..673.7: 0.02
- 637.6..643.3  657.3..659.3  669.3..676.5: -0.07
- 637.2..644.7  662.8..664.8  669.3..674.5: -0.05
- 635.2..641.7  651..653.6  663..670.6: 0.06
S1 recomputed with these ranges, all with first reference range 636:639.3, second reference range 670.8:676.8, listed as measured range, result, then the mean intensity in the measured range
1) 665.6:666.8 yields -0.173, 90.4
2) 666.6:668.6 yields 0.044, 77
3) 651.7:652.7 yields 0.040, 78.2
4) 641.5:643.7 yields -0.019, 83.8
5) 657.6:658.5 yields -0.106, 89.9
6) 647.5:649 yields -0.050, 84.9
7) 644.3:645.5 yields 0.030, 80.6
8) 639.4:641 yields 0.035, 81.7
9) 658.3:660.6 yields 0.010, 79.8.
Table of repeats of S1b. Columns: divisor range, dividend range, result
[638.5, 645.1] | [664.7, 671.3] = 1.08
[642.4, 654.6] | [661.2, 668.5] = 1.09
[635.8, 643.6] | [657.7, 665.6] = 1.09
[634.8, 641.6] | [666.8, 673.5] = 1.04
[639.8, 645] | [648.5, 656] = 1.01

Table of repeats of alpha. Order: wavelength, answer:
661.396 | 94.24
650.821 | 70.89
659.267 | 84.18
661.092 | 88.14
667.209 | 78.56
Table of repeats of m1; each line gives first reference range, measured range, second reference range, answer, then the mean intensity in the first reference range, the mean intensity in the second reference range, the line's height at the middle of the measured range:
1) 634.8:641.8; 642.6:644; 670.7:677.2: -0.03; 83.8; 77.8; 83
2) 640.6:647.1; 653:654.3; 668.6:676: 0.03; 82.5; 79.6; 81.5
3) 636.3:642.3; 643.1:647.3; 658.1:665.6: 0.08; 83.8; 84.1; 83.9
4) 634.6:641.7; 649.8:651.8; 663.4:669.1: 0.18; 83.7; 82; 82.9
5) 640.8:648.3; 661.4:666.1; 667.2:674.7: -0.32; 82.8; 79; 80.1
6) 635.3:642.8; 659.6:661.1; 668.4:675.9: -0.03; 83.6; 79.5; 80.9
